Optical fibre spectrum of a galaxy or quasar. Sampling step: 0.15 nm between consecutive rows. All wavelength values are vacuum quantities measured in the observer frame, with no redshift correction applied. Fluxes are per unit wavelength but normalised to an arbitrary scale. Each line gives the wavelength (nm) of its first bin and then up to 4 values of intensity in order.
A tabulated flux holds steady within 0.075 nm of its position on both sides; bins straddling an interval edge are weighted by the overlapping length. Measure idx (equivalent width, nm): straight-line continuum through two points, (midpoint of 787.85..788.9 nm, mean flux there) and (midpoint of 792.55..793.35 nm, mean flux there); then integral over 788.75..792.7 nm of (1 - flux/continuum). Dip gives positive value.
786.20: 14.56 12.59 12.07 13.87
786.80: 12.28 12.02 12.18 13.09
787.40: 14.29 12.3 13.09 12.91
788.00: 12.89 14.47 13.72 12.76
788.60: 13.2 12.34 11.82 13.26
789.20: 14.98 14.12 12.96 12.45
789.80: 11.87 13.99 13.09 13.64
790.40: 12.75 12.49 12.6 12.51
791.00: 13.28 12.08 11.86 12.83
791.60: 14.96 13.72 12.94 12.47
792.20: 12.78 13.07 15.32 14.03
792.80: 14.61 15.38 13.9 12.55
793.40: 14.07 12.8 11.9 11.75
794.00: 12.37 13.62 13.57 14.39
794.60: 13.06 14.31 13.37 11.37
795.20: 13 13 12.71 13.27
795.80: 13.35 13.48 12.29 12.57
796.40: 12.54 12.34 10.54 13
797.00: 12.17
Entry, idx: 0.146 nm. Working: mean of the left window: 13.1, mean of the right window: 14.1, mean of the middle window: 13.1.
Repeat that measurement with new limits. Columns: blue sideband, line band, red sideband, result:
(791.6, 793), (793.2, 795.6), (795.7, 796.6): 0.049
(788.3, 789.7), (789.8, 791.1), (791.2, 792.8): 0.032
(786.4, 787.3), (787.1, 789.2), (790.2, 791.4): -0.089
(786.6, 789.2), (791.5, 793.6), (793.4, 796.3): -0.123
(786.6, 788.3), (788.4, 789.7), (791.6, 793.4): 0.016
